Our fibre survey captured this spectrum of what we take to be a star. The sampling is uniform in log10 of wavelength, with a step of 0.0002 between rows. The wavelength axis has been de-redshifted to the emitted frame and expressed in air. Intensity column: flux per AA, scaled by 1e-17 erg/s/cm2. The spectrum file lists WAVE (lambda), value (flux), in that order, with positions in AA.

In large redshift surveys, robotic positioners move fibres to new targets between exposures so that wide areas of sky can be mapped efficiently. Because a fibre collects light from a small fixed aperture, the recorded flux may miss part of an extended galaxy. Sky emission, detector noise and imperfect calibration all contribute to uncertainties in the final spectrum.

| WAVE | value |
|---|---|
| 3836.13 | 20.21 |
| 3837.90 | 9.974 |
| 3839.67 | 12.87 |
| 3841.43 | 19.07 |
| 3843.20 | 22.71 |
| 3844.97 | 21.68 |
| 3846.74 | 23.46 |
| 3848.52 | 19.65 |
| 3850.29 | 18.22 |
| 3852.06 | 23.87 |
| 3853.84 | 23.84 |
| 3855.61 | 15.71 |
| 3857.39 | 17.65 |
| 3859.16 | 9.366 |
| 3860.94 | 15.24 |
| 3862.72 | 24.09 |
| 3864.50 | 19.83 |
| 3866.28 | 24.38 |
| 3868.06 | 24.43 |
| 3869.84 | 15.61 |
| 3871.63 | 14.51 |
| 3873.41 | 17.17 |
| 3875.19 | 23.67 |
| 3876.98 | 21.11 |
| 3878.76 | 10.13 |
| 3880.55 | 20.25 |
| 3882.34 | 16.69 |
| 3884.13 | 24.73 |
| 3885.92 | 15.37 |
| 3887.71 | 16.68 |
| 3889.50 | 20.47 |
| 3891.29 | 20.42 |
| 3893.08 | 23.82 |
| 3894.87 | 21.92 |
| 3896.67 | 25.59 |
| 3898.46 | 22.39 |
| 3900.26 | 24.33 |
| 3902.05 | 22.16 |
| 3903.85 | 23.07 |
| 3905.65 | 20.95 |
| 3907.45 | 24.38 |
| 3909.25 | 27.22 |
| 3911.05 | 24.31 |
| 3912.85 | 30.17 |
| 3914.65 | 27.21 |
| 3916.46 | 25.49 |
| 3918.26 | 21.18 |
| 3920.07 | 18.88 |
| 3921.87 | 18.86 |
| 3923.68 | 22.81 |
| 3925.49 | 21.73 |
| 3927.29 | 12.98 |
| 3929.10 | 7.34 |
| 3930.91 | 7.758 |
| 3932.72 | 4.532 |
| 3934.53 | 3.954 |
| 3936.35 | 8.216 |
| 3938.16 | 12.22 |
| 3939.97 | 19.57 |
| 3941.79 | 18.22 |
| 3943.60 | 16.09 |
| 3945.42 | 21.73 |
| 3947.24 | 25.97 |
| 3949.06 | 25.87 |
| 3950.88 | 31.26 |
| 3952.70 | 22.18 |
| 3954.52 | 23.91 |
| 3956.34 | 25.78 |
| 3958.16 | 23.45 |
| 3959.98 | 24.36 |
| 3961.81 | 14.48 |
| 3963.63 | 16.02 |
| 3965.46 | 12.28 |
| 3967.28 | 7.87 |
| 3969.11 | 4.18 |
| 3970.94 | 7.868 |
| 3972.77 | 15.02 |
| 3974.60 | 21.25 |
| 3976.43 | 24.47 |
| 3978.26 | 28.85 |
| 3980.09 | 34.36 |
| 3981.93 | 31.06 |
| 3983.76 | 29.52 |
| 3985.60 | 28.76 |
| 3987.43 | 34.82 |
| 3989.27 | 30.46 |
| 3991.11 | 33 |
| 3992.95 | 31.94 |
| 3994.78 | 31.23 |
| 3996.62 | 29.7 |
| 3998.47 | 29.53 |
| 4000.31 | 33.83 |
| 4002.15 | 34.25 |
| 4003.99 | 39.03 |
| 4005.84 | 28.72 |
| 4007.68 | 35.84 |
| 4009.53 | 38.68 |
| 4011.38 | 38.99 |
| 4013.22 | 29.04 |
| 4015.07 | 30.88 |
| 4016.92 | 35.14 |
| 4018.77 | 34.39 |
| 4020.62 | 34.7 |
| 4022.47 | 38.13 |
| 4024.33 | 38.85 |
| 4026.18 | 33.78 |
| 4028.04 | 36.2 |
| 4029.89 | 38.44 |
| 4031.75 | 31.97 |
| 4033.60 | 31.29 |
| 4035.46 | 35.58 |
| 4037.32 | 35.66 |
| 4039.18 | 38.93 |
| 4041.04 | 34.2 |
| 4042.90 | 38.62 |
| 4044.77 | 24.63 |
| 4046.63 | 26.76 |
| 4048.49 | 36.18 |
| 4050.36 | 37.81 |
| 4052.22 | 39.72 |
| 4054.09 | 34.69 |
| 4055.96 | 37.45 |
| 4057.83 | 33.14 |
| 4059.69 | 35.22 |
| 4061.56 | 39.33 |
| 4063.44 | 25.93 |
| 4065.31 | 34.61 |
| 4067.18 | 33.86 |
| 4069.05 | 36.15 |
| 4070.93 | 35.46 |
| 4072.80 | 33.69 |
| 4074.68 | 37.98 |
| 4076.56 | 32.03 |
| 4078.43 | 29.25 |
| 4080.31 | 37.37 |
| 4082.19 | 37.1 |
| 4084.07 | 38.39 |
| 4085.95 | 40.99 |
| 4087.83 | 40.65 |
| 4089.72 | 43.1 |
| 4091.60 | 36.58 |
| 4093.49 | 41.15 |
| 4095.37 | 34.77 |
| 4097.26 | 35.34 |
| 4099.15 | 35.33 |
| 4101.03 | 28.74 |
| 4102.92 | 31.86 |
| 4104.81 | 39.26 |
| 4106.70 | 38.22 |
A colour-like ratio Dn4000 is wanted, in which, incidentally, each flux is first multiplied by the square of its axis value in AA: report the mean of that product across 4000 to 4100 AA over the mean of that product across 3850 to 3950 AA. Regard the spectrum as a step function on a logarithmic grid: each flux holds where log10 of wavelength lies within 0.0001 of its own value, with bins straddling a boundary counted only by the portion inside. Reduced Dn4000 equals 1.97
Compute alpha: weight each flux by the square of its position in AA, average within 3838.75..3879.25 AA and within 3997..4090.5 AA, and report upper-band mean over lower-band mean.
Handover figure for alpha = 2.0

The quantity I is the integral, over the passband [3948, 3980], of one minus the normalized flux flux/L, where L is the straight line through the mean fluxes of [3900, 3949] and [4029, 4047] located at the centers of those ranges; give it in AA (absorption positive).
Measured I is 5.6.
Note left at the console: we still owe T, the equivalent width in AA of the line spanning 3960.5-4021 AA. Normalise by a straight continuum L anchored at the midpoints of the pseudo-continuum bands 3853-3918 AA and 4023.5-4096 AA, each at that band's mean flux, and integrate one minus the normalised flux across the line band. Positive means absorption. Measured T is 5.23 AA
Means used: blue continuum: 21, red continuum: 35.6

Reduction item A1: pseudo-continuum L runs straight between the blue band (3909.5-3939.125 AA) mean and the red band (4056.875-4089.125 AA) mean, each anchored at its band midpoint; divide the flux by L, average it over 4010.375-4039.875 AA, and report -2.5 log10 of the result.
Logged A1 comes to -0.190 mag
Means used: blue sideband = 17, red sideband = 35.5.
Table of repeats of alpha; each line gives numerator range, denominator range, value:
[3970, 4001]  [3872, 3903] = 1.44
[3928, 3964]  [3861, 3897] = 0.92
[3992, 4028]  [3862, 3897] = 1.83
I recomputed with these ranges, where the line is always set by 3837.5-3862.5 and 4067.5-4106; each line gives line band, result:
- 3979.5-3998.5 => -1.62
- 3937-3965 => 5.26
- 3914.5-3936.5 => 7.90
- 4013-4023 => -0.90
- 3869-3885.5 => 1.89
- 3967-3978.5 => 5.17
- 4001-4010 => -1.49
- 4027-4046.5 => -1.07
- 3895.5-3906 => -0.44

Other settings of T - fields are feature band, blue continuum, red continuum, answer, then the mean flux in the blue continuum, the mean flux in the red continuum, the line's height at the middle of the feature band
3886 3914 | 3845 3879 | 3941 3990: -3.60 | 19.3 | 22.2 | 20.4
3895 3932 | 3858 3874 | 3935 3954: -4.17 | 18.3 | 19.8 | 19.2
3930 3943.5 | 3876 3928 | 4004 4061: 7.65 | 21.6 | 34.9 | 25.1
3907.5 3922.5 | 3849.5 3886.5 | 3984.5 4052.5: -0.47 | 18.9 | 34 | 23.6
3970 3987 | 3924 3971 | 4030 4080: -2.40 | 16.4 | 34.3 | 21.6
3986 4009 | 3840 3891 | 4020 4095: -1.66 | 19.2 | 35.6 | 30.5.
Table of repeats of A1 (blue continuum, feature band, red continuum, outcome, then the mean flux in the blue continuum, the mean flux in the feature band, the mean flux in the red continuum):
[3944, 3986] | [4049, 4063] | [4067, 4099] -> -0.10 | 21.6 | 36.3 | 36.7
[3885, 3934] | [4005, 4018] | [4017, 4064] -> -0.07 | 20.3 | 33.9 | 34.9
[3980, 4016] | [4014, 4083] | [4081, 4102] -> 0.02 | 32.6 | 34.7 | 37.5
